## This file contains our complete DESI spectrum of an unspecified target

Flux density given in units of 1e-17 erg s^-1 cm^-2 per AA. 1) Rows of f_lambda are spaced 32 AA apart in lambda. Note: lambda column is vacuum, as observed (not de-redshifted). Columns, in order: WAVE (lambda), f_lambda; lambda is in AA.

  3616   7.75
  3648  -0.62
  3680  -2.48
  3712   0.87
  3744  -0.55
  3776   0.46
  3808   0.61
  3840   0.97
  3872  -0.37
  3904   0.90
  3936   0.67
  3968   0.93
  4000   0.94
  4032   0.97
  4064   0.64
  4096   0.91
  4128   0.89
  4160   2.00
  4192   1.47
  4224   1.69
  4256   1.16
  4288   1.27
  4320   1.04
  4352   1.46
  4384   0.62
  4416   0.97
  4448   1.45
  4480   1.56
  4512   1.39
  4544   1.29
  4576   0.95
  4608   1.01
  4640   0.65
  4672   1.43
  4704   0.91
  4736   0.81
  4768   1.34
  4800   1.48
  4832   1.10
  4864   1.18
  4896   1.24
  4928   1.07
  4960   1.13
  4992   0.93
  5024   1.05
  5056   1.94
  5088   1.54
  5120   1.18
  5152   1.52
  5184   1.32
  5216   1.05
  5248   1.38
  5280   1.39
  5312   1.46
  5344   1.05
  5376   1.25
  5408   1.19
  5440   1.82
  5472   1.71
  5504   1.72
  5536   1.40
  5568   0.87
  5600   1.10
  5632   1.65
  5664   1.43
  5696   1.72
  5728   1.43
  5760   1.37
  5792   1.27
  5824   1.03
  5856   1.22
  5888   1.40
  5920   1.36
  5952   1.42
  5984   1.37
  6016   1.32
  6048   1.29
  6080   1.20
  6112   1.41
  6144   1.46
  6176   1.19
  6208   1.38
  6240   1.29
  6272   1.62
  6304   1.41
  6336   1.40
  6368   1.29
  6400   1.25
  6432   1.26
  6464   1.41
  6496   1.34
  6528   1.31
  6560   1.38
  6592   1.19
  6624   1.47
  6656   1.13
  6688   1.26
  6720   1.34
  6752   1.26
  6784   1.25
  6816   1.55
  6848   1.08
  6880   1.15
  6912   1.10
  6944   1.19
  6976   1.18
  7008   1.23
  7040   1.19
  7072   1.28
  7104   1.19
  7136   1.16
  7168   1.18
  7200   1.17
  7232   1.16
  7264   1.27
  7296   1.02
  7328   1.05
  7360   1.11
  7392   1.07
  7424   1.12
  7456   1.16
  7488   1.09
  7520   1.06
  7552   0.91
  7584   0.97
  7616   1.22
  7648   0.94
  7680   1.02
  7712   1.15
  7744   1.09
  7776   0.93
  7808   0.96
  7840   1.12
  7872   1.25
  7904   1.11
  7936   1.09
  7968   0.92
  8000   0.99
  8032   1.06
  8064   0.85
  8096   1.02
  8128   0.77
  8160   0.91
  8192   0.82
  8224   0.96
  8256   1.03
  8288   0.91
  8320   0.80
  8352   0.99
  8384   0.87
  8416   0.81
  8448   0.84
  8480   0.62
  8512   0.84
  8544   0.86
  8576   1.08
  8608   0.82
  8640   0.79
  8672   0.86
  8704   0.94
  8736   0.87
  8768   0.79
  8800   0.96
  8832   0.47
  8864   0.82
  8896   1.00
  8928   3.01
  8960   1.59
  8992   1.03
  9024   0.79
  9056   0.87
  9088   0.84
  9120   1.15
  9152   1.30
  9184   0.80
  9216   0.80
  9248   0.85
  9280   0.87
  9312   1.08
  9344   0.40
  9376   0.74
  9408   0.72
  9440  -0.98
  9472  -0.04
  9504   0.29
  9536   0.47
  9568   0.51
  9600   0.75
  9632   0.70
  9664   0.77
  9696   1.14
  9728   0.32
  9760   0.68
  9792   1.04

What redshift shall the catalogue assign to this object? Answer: 0.360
